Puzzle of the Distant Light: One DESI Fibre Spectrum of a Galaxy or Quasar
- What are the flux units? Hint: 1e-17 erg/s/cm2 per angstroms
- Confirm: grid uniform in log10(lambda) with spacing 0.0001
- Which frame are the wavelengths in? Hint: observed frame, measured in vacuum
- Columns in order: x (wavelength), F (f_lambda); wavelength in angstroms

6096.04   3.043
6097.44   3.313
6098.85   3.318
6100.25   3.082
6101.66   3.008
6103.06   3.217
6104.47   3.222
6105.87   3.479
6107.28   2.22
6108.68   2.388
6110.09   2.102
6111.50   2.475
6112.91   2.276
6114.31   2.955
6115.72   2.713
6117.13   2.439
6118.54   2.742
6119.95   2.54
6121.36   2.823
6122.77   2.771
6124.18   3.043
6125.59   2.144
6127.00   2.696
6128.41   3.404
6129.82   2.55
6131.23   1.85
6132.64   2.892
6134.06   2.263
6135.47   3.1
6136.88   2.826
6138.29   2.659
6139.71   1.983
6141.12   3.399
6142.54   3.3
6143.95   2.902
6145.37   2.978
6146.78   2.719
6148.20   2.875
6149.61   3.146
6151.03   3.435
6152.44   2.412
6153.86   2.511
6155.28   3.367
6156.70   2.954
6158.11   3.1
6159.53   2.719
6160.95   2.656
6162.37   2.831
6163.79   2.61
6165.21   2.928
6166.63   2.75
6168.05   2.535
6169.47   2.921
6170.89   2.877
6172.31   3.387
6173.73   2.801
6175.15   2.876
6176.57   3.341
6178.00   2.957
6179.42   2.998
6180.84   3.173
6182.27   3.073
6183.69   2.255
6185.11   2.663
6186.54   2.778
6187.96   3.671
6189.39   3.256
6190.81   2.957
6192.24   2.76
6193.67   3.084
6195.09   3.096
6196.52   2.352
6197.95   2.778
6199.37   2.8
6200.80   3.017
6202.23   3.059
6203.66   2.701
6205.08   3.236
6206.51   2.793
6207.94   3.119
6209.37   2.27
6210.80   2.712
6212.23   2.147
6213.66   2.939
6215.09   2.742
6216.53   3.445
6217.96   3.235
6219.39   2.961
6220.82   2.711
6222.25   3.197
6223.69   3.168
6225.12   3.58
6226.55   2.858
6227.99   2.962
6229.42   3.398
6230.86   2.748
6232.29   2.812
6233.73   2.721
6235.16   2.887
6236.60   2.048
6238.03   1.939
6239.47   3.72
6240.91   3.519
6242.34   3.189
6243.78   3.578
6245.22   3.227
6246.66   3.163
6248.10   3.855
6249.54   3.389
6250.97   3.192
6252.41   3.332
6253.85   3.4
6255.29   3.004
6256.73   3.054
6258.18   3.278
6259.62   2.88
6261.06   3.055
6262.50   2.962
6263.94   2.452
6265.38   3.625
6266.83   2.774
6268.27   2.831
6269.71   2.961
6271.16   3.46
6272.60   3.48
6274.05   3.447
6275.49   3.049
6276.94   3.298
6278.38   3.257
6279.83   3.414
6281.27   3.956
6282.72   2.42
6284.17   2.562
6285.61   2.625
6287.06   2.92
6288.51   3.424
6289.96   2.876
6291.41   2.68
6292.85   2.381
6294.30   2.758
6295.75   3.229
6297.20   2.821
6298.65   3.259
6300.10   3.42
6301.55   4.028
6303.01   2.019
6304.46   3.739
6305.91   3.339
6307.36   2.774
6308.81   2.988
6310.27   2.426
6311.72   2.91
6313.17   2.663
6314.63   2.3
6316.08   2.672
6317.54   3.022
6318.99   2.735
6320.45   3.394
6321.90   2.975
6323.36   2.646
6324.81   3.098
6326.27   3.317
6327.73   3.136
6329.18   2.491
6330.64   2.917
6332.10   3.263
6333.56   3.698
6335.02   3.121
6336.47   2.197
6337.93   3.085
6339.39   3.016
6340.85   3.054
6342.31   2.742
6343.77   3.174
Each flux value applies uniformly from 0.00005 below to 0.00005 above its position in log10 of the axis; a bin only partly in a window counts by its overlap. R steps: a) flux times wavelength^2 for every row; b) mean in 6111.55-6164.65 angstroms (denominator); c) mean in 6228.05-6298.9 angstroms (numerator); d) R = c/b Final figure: 1.2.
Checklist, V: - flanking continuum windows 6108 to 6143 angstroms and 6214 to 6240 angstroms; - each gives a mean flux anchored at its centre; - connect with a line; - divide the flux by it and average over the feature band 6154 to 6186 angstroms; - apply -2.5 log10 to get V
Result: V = -0.04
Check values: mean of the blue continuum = 2.65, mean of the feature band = 2.89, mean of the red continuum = 2.95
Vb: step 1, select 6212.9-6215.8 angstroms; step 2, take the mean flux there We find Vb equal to 2.83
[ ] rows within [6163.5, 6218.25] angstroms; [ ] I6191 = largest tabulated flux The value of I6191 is 3.671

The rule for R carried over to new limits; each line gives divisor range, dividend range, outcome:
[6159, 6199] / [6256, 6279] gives 1.11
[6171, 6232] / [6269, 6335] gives 1.06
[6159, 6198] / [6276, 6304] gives 1.08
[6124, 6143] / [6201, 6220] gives 1.09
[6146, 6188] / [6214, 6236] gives 1.06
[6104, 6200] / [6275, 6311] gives 1.12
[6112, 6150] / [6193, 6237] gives 1.09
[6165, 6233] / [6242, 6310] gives 1.09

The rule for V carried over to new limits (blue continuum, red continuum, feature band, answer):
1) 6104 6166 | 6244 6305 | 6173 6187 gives -0.01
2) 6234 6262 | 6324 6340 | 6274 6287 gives 0.00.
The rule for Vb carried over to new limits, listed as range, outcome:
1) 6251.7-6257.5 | 3.19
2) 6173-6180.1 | 3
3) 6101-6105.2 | 3.16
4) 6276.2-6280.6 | 3.33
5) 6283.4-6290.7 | 2.88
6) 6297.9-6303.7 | 3.18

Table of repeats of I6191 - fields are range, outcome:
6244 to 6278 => 3.855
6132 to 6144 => 3.399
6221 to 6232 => 3.58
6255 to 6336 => 4.028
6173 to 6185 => 3.341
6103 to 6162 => 3.479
